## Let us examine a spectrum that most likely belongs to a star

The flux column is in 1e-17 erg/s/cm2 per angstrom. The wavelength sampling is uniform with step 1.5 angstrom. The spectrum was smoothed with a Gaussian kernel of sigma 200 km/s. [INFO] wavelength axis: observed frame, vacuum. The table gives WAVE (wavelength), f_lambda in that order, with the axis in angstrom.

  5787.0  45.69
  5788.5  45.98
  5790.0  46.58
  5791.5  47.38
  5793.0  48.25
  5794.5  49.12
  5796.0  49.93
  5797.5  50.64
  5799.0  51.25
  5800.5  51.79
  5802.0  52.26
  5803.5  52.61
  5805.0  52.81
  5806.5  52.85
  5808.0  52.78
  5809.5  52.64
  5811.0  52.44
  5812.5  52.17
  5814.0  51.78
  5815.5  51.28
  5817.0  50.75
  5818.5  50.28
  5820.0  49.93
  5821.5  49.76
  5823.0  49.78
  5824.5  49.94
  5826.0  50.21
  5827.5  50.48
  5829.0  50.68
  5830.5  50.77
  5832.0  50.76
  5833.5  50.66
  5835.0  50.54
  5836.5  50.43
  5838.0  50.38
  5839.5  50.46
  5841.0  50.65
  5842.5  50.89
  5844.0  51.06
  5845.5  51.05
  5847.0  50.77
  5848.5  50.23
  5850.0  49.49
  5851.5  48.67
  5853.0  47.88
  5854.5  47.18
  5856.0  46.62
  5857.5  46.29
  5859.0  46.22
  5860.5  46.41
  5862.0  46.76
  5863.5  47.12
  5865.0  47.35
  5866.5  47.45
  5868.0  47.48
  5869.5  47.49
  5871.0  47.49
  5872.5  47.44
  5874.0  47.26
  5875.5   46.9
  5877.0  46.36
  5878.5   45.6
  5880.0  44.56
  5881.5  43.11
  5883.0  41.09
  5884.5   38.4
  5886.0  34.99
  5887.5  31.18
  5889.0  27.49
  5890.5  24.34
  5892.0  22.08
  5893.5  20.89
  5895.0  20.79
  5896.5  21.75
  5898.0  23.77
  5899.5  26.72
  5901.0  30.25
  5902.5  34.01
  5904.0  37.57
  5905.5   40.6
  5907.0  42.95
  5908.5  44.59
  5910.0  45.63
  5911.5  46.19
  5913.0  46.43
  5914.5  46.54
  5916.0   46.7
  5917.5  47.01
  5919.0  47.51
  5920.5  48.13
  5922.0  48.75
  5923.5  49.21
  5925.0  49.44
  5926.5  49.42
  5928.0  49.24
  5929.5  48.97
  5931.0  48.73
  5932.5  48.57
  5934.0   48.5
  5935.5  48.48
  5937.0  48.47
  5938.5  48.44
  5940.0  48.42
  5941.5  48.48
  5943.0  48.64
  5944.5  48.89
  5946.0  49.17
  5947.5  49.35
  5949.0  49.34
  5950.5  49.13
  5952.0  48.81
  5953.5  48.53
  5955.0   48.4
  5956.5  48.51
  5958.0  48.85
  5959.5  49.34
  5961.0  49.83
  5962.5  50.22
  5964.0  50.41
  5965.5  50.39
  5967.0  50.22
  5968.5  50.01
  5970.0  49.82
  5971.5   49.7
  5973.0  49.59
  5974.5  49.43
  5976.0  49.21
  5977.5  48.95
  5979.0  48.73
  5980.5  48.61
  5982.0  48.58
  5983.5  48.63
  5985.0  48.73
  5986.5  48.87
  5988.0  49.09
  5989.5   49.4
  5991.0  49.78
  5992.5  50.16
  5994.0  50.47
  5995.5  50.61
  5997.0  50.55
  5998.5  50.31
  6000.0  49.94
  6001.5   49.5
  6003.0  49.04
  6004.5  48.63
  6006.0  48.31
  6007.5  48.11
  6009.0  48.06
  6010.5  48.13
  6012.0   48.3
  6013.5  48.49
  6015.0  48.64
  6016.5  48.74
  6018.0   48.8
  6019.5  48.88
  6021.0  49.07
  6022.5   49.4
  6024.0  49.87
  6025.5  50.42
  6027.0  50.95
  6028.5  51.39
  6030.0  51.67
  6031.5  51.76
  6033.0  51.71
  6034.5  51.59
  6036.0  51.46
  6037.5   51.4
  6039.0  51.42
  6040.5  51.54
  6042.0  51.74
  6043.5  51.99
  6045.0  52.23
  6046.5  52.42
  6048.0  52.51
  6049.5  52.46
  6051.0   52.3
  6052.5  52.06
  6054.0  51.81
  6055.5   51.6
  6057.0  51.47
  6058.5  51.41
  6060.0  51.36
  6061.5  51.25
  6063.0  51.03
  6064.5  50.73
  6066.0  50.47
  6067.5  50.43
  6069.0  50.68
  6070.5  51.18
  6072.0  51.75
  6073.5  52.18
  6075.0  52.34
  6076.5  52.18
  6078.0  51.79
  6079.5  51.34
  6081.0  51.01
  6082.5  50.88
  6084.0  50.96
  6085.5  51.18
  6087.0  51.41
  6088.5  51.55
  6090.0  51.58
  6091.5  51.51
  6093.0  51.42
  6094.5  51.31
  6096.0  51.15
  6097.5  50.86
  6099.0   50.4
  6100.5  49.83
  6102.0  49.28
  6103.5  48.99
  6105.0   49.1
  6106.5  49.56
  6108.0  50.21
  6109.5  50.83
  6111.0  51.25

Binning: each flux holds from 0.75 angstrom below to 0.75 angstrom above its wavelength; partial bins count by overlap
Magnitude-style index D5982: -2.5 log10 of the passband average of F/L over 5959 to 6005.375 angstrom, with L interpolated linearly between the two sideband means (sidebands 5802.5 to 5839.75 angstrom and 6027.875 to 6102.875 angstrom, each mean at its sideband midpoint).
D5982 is 0.04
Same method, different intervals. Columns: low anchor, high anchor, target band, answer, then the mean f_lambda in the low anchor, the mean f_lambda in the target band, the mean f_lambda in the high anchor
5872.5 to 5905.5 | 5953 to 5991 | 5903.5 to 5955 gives -0.149 mag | 34.2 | 47.6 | 49.3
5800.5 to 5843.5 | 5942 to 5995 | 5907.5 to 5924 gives 0.069 mag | 51.1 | 46.9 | 49.3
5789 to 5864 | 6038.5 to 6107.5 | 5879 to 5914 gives 0.411 mag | 50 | 34.5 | 51.2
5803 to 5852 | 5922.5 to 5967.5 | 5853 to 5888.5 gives 0.126 mag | 50.9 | 44.8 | 49.1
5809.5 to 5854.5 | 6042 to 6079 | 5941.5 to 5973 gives 0.038 mag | 50.5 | 49.4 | 51.7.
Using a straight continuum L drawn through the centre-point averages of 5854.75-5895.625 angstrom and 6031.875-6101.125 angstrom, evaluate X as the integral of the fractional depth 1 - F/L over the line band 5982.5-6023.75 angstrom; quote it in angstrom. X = -1.0 angstrom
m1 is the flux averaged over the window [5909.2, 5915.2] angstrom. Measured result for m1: 46.2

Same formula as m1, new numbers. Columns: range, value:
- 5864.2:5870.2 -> 47.4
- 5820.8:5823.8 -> 49.8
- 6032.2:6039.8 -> 51.5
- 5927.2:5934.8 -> 48.8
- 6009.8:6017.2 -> 48.5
